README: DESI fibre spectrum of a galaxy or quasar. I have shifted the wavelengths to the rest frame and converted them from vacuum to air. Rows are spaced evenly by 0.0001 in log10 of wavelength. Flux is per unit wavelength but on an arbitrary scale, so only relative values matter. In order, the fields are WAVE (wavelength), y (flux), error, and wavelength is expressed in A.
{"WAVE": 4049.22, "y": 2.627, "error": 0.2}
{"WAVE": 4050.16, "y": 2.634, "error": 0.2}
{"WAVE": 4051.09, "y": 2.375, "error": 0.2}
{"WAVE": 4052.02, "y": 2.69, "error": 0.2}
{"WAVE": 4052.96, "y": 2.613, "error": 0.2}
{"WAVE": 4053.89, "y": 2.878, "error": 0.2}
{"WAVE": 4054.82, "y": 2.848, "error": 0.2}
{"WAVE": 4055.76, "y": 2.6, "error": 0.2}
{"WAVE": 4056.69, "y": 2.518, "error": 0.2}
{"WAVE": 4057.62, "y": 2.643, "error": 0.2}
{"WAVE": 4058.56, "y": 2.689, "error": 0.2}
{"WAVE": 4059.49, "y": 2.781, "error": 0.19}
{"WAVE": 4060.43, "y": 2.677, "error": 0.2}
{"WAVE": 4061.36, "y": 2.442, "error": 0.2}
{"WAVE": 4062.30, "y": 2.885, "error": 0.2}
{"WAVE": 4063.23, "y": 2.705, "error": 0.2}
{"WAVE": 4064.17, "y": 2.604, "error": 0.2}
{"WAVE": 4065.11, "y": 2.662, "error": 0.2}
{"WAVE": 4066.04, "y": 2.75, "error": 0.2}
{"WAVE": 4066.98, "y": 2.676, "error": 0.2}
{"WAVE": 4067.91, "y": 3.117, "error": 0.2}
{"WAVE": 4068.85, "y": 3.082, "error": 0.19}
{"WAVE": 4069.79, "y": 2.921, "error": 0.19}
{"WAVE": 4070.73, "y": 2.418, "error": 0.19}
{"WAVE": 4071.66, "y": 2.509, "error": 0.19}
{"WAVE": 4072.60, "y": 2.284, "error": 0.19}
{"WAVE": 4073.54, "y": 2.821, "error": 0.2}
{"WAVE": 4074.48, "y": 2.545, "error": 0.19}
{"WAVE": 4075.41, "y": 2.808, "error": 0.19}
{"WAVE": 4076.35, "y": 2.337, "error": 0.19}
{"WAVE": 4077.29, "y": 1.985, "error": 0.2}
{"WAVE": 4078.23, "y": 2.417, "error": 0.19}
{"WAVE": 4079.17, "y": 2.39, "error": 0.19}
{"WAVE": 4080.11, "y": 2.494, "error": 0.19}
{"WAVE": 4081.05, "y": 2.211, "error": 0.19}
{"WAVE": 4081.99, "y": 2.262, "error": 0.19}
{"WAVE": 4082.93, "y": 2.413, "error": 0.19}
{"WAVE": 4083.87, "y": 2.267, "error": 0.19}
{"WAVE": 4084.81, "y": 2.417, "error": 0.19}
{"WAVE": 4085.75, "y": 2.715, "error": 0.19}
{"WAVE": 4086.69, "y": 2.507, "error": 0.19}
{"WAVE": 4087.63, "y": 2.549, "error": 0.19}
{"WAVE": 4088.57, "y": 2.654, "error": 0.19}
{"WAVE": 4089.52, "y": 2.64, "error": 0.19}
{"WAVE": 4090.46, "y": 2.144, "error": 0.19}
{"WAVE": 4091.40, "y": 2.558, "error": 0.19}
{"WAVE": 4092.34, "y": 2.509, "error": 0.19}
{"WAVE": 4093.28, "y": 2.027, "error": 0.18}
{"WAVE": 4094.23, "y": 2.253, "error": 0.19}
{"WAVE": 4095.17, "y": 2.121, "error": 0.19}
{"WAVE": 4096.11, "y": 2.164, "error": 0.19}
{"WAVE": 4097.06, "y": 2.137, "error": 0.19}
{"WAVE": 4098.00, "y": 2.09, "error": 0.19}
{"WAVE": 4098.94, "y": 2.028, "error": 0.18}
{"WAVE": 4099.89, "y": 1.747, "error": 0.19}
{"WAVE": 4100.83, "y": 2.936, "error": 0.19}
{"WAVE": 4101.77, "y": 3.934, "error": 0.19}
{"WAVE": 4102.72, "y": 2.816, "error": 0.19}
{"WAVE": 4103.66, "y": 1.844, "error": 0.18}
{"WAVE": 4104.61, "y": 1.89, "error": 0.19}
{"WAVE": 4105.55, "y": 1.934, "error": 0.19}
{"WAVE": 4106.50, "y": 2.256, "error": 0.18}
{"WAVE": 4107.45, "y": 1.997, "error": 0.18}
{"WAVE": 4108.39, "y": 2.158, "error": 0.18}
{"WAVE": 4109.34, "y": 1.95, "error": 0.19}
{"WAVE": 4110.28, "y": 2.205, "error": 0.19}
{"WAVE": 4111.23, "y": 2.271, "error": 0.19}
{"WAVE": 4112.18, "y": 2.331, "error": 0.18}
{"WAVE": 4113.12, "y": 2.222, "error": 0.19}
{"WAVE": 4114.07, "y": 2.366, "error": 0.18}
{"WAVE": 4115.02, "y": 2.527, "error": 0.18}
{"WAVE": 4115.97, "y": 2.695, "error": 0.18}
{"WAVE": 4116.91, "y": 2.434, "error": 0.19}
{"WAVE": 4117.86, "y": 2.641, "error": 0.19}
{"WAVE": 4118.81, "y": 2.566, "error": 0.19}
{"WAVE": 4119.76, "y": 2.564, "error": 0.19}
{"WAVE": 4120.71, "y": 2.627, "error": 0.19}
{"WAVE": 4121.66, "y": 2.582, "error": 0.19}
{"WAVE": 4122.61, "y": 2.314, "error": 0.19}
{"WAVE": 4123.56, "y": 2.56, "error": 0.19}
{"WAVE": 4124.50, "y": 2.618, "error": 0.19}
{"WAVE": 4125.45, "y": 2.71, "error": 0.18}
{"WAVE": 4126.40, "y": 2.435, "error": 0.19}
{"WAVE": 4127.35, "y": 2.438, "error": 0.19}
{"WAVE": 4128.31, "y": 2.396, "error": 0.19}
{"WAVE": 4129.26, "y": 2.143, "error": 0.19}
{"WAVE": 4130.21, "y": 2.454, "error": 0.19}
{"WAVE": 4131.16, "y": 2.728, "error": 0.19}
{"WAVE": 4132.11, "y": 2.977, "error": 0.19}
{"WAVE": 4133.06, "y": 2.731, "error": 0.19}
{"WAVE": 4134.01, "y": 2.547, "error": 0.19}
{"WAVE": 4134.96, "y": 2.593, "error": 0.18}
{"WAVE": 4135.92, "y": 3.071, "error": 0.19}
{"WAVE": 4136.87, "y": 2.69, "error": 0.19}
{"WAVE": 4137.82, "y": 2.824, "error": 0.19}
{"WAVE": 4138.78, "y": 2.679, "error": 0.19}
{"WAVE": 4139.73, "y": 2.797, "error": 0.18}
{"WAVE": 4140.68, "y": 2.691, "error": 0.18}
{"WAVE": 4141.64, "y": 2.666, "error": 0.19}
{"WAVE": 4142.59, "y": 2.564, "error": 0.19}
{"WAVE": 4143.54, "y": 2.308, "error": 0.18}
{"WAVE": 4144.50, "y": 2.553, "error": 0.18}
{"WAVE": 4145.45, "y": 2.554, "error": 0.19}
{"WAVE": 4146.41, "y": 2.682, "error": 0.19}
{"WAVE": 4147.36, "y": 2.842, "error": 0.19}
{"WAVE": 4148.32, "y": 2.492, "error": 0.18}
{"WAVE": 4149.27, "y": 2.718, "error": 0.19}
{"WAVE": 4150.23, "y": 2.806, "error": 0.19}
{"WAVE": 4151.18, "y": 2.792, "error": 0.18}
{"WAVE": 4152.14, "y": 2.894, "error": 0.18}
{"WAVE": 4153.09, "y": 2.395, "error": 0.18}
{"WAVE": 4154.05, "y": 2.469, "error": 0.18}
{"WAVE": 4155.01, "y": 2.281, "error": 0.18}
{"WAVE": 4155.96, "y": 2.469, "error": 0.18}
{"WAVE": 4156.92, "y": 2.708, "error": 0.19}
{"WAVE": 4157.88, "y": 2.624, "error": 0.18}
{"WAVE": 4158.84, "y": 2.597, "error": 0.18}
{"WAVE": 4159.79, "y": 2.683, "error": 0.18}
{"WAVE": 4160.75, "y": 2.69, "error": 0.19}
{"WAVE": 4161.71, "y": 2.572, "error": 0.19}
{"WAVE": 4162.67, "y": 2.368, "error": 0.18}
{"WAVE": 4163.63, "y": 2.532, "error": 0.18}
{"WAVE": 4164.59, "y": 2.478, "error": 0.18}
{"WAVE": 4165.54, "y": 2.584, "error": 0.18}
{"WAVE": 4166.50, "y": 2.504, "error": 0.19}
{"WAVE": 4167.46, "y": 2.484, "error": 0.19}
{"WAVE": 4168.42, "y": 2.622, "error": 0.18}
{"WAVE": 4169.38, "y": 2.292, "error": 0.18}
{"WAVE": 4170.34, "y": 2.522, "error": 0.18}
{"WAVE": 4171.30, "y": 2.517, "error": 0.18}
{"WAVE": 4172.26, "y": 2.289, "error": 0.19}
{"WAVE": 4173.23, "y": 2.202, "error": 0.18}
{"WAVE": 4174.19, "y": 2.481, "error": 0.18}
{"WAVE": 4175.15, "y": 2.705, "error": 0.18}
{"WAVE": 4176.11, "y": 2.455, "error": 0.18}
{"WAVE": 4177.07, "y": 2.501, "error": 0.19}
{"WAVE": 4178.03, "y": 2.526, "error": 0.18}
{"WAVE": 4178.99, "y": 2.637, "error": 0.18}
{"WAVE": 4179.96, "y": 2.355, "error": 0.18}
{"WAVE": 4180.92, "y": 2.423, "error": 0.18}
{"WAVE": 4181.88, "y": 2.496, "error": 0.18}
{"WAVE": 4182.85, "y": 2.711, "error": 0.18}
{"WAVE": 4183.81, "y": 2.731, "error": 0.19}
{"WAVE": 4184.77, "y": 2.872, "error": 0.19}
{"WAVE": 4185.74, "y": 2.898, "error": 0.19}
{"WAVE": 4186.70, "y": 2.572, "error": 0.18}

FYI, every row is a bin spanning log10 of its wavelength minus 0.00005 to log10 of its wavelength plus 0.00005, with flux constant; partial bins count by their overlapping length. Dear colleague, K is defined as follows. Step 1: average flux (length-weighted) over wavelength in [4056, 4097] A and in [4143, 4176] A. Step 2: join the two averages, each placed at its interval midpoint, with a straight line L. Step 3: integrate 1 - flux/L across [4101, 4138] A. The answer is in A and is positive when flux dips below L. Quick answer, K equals 0.67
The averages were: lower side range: 2.52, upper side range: 2.55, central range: 2.49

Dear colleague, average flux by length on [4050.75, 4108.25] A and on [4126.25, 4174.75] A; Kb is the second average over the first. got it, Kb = 1.0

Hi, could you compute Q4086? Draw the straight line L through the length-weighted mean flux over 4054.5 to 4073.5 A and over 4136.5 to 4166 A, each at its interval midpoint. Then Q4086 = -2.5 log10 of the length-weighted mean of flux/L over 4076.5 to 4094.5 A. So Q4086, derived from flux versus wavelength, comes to 0.12 mag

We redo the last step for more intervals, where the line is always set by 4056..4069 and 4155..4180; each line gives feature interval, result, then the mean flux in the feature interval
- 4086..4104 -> 0.105 mag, 2.41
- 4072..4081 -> 0.107 mag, 2.44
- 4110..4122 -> 0.064 mag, 2.47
